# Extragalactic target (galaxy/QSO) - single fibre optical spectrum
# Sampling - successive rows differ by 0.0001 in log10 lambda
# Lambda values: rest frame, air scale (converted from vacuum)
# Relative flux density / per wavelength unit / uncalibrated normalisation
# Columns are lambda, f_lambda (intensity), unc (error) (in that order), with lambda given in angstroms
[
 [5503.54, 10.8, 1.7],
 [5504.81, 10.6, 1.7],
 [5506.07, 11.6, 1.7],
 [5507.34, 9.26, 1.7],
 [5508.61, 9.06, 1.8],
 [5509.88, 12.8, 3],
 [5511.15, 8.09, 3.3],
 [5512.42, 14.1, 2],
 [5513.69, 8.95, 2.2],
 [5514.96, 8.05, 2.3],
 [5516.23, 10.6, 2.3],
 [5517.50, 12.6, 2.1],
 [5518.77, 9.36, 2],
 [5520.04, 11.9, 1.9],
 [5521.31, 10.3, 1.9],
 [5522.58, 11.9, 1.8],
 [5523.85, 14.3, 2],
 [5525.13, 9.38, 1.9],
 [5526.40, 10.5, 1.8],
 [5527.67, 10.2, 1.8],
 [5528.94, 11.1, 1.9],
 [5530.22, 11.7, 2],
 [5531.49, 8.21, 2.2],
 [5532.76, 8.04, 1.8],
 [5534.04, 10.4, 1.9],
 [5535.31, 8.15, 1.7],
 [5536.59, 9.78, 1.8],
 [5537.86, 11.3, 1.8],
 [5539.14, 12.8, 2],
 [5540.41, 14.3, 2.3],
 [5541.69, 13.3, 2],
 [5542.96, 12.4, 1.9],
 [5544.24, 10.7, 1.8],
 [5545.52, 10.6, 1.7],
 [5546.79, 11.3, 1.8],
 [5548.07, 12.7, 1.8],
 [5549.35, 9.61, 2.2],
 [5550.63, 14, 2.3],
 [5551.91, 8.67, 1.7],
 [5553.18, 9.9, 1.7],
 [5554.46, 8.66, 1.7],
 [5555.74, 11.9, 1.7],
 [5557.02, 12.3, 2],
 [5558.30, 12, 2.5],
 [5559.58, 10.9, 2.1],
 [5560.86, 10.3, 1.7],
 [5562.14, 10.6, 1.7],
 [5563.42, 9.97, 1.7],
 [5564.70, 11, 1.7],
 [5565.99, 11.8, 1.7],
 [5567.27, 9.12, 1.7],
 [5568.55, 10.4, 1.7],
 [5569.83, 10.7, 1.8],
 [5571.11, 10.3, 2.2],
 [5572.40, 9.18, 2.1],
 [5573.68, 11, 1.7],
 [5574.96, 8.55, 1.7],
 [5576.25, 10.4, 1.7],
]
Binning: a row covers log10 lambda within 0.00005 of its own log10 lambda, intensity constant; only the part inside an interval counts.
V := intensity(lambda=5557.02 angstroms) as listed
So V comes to 12.3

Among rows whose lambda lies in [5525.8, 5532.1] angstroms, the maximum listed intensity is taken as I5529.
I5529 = 11.7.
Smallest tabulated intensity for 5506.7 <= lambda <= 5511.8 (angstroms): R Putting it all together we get 8.09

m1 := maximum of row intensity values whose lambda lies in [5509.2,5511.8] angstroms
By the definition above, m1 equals 12.8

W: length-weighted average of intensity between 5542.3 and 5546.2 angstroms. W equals 11.3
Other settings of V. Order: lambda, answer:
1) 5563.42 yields 9.97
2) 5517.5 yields 12.6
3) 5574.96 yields 8.55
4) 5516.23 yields 10.6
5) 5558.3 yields 12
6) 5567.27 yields 9.12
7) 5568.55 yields 10.4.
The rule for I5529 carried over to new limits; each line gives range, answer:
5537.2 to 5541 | 14.3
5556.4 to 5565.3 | 12.3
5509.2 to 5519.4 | 14.1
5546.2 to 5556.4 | 14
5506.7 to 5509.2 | 9.26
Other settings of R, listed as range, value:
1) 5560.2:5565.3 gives 9.97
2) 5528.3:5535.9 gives 8.04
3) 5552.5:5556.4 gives 8.66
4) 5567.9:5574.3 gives 9.18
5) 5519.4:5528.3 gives 9.38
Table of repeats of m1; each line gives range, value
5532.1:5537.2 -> 10.4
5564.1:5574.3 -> 11.8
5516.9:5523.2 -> 12.6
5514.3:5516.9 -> 10.6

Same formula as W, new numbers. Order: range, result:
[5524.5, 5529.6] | 10.3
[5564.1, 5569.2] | 10.6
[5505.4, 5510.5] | 10.7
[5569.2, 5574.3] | 10.3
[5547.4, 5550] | 11.1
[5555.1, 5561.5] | 11.5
